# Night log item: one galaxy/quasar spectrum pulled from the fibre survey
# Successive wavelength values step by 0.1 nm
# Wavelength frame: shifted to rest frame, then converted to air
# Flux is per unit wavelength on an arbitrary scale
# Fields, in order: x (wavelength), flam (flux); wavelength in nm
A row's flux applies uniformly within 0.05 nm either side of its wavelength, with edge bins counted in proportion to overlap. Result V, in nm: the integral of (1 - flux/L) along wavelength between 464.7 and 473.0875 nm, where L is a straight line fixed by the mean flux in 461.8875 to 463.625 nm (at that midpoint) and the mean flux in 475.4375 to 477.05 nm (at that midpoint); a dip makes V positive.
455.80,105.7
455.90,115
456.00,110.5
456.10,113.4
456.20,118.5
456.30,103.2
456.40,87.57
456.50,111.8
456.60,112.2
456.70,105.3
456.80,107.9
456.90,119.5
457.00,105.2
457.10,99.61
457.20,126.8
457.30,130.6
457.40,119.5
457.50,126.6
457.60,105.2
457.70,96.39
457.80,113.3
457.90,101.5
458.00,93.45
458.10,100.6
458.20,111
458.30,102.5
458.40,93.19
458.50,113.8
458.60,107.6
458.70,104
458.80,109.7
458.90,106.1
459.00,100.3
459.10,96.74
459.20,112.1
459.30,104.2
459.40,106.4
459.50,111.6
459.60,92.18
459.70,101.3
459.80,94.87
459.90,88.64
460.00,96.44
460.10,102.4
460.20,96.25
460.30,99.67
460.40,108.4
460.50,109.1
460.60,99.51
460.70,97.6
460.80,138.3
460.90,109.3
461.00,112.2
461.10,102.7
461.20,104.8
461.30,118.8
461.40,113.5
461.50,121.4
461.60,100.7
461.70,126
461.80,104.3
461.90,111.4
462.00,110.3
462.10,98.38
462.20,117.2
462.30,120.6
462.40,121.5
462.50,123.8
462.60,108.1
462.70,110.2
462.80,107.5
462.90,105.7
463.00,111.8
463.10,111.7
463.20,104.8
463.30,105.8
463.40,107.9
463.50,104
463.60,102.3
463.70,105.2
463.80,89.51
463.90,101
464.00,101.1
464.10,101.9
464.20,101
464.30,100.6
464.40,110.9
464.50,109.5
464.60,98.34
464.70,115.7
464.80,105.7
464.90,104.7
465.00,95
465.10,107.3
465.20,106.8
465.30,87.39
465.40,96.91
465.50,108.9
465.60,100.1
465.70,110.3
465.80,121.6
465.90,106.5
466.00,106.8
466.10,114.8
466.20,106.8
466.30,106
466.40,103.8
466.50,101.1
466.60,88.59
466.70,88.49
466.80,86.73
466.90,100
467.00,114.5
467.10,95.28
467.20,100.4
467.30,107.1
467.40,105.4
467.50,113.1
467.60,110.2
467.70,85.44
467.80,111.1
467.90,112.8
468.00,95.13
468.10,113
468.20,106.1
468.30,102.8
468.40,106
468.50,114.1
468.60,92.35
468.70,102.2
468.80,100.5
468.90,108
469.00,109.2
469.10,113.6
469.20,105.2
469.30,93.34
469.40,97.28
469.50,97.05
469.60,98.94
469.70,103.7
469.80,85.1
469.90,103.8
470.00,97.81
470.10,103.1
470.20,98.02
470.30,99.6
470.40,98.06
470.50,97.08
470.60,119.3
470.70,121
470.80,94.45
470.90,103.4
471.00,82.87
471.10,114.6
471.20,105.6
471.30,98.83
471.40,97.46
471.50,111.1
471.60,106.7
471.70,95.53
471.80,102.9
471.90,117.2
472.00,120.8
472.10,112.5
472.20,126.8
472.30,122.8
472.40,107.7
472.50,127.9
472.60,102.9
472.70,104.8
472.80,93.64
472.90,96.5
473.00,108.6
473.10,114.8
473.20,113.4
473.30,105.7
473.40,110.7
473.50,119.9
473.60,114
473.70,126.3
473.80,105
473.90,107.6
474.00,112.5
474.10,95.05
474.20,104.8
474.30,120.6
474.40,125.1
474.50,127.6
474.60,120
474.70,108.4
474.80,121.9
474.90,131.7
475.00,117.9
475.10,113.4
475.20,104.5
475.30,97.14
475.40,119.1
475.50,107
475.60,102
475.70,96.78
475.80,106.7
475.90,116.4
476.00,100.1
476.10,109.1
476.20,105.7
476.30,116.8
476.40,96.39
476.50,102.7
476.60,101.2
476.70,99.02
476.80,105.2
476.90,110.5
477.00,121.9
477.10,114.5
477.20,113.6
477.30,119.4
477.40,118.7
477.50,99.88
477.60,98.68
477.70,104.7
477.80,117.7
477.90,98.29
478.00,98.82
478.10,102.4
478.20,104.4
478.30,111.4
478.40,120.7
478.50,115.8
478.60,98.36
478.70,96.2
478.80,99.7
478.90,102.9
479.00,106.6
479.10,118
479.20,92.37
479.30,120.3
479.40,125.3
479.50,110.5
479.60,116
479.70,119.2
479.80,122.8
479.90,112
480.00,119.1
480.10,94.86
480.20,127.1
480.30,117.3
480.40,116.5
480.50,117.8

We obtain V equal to 0.317 nm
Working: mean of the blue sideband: 110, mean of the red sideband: 106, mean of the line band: 104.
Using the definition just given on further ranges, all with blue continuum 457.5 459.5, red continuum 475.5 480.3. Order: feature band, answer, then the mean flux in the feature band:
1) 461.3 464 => -0.10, 109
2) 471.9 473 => -0.04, 112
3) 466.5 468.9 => 0.10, 102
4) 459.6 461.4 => 0.01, 105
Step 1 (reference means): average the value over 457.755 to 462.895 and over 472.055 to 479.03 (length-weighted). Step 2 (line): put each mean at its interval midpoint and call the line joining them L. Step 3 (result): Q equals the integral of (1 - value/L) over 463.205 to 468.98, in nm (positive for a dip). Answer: 0.234 nm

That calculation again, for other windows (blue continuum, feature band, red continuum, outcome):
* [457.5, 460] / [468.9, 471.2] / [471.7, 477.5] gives 0.146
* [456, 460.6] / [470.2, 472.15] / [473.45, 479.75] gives 0.068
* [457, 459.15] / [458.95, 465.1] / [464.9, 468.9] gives -0.045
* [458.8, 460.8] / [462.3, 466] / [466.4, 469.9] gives -0.142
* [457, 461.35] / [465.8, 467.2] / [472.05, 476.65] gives 0.081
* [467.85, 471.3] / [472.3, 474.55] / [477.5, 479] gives -0.167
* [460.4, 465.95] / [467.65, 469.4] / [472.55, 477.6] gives 0.077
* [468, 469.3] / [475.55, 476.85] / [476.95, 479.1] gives 0.037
